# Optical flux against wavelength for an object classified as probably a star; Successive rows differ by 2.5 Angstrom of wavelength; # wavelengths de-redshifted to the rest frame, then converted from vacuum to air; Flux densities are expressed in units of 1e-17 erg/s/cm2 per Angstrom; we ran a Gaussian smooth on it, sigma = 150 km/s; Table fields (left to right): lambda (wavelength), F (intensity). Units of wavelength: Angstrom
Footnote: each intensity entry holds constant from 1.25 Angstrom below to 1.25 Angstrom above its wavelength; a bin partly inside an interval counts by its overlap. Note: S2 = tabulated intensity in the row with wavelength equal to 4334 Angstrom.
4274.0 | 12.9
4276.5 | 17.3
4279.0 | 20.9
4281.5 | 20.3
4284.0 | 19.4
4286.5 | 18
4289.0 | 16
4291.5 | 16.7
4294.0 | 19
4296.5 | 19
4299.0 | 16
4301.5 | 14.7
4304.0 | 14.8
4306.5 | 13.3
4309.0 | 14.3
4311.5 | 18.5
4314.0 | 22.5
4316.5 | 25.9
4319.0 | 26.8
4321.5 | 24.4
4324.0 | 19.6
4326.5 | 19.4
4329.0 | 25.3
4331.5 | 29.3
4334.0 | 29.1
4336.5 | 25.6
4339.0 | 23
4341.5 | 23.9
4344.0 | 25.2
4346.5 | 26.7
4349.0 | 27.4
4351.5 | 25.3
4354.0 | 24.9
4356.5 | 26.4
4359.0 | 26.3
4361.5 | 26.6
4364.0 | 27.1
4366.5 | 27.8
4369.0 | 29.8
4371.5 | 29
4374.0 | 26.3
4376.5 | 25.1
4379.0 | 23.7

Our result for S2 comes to 29.1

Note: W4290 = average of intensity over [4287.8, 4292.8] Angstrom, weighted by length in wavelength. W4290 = 16.4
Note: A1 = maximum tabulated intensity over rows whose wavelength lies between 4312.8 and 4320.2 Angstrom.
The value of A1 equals 26.8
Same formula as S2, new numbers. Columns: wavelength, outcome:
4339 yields 23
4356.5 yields 26.4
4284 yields 19.4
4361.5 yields 26.6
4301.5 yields 14.7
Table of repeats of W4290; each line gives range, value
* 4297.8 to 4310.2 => 14.6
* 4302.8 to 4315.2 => 16.7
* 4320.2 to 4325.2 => 22.1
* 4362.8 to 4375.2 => 28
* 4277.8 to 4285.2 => 20.2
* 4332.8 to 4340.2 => 25.9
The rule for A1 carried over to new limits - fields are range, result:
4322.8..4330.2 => 25.3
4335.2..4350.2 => 27.4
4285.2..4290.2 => 18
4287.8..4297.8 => 19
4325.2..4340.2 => 29.3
